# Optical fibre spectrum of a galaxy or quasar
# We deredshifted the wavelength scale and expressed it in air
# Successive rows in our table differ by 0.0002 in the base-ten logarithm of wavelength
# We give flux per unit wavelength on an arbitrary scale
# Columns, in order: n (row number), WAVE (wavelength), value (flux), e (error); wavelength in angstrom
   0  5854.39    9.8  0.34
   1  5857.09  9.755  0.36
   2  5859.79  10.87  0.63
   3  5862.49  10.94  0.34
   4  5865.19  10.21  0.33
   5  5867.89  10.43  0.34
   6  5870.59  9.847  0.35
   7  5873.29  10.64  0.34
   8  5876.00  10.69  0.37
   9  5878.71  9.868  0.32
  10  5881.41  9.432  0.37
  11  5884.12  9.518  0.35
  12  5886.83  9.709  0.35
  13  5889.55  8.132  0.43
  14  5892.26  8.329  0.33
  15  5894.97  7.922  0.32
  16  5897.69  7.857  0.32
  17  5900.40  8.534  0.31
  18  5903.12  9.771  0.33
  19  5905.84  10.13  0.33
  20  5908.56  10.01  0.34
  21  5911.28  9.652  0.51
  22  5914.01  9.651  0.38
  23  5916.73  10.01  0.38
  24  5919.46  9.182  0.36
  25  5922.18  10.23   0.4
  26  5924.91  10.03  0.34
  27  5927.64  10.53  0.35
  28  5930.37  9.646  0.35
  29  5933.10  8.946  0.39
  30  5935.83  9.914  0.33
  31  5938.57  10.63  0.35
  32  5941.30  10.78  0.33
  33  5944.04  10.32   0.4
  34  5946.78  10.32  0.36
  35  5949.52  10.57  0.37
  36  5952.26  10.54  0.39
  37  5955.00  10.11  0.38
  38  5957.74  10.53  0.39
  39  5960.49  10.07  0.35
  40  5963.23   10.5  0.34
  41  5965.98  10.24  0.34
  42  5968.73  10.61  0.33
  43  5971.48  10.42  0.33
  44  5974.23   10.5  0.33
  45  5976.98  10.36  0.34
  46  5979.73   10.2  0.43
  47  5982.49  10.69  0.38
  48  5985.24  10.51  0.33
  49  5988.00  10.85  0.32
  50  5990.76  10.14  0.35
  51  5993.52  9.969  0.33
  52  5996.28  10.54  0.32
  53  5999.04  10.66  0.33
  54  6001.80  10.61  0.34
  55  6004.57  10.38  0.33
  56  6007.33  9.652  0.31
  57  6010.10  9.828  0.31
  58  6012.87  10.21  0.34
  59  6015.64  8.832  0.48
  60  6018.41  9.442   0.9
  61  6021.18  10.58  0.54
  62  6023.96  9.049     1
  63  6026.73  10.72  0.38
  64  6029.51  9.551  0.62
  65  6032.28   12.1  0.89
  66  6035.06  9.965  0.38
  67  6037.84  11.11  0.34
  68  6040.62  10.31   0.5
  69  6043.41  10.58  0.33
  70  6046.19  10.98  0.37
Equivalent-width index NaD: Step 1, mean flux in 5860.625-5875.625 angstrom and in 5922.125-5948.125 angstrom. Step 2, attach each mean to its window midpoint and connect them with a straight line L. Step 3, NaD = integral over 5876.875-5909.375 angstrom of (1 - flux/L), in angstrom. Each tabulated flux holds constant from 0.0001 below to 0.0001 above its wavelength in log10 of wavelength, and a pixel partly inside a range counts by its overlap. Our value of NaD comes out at 3.8 angstrom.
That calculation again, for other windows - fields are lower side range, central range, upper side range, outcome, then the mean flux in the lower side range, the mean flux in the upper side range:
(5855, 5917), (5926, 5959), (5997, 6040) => -1.20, 9.64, 10.2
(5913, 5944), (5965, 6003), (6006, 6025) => -2.62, 9.98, 9.66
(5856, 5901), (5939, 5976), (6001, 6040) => -2.00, 9.59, 10.1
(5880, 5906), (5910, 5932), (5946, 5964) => -0.69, 8.88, 10.4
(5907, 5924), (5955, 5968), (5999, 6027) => -0.61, 9.8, 9.94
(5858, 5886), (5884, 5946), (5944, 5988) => 4.62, 10.2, 10.4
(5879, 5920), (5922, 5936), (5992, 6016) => -0.57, 9.21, 10.1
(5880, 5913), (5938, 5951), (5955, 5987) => -0.75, 9.09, 10.4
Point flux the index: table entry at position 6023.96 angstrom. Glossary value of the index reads 9.049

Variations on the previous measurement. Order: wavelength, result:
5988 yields 10.85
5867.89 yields 10.43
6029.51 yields 9.551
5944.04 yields 10.32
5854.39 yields 9.8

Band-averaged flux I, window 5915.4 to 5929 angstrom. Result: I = 10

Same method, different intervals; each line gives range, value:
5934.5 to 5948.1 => 10.4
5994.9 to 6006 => 10.5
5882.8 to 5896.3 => 8.72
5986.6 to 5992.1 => 10.5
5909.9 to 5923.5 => 9.74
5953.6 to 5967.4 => 10.3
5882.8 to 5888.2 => 9.6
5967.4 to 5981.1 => 10.4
